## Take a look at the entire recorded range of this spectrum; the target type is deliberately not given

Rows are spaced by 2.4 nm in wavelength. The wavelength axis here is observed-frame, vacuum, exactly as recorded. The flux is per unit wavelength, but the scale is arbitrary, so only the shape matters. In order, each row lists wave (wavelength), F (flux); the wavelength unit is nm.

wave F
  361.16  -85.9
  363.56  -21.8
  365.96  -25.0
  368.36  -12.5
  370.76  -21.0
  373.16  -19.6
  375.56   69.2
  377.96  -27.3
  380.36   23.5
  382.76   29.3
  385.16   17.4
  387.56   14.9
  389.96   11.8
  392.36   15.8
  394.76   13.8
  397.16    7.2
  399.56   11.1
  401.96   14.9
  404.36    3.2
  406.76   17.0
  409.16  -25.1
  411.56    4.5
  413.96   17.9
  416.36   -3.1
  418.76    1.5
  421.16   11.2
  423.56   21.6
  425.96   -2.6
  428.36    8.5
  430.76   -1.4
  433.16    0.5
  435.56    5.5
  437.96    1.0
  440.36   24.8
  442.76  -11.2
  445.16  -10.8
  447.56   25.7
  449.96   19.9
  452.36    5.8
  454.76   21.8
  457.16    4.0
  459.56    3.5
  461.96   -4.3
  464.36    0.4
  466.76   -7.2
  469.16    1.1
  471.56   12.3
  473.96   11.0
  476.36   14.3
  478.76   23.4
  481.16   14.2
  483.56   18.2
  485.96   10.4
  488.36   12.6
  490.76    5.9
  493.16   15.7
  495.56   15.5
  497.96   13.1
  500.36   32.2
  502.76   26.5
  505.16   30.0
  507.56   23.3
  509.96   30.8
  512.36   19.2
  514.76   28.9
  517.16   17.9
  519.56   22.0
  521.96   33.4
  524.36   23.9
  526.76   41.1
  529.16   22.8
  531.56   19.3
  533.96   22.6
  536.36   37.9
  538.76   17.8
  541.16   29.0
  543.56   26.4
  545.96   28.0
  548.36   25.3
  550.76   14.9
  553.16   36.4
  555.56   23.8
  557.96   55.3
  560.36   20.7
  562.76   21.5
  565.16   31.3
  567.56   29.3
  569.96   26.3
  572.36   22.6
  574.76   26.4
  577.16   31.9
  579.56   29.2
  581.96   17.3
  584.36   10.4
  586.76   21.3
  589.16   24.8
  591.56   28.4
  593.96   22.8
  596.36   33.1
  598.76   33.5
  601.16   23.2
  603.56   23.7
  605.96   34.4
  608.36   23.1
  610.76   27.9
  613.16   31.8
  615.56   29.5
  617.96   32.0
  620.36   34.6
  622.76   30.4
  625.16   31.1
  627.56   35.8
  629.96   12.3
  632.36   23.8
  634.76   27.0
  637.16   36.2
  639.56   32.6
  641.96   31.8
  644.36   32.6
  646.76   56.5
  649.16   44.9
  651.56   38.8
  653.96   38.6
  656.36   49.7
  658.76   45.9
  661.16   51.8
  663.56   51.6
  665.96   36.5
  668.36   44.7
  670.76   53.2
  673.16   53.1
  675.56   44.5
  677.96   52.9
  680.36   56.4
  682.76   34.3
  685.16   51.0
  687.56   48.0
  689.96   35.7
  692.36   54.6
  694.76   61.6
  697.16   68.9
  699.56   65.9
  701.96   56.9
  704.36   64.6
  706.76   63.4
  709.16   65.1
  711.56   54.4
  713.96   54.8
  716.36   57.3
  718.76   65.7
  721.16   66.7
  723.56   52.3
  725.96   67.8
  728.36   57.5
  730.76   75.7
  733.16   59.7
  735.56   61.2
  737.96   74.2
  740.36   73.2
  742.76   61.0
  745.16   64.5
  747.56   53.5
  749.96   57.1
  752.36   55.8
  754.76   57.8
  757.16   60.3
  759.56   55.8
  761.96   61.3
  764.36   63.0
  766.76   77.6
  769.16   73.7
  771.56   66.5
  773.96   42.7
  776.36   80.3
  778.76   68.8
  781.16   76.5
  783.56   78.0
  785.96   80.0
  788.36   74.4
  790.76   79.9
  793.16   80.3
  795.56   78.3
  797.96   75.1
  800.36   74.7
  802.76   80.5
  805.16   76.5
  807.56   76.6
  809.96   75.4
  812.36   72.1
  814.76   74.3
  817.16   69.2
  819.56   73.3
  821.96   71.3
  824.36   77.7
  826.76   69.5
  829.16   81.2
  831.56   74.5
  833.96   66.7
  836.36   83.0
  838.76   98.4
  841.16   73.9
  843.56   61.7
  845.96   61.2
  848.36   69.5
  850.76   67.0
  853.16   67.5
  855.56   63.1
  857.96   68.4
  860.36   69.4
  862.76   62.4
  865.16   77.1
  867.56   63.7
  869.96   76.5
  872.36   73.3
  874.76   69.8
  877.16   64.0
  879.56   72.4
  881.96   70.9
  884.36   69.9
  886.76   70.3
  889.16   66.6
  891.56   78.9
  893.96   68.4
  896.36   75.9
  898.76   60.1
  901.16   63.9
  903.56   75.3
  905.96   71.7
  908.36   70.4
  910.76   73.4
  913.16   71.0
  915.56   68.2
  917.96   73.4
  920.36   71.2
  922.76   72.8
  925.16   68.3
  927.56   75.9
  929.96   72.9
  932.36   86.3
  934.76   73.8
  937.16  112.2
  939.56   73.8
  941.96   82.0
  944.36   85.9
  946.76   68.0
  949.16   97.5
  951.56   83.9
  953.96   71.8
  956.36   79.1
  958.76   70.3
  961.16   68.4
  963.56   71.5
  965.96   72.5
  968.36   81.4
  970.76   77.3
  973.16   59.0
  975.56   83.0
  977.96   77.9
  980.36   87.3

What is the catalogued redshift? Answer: 0.737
